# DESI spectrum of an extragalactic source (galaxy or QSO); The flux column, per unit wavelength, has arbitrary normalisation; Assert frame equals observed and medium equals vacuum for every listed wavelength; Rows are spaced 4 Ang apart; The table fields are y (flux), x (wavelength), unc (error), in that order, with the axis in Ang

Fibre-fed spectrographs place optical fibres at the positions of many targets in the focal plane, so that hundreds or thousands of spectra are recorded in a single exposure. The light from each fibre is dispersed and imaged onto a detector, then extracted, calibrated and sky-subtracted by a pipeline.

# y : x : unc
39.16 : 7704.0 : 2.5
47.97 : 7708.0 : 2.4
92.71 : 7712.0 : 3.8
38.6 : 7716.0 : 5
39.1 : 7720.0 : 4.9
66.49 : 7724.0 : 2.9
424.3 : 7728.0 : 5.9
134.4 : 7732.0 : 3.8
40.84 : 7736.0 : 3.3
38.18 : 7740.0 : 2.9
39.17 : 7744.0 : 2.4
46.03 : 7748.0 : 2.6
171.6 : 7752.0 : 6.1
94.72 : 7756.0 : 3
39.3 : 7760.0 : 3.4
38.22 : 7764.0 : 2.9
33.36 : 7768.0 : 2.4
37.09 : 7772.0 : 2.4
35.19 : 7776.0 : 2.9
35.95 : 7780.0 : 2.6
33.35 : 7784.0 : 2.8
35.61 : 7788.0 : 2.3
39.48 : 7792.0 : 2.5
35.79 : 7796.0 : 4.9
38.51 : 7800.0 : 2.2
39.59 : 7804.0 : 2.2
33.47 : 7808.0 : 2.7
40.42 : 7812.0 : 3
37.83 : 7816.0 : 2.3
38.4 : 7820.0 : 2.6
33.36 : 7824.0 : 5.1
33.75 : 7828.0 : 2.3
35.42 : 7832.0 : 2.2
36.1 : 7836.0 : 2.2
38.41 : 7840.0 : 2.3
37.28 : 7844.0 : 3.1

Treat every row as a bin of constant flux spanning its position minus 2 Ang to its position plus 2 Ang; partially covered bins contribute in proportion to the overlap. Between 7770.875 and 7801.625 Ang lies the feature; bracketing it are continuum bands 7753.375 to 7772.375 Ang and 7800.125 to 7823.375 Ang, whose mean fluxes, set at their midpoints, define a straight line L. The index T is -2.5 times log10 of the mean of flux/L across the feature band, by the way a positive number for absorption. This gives 0.25 mag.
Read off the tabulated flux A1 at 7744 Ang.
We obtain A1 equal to 39.17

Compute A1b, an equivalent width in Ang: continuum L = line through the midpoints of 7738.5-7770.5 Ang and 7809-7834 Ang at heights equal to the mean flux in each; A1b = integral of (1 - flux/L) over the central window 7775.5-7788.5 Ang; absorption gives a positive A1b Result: 4.2 Ang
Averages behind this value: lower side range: 62.6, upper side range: 36.4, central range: 34.9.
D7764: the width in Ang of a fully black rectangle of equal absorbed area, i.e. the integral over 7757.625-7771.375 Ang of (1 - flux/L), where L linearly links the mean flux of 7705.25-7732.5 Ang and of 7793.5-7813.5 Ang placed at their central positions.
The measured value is 6.6 Ang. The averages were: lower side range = 118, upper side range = 37.5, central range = 38.5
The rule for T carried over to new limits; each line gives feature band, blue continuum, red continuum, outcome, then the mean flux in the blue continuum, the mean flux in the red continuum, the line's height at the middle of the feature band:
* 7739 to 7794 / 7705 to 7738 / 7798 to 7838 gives 0.427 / 108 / 36.7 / 75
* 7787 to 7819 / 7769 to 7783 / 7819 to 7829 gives -0.071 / 35.7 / 35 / 35.3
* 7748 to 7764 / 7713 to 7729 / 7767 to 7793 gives -0.198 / 121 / 35.7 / 70.5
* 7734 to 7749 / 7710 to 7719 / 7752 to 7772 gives 0.462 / 62.7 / 62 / 62.3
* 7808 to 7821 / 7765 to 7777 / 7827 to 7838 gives -0.083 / 35.5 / 35.2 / 35.3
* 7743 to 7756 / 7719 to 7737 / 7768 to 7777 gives 0.001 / 152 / 35.6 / 95.9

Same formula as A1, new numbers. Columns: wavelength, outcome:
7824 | 33.36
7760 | 39.3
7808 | 33.47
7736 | 40.84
